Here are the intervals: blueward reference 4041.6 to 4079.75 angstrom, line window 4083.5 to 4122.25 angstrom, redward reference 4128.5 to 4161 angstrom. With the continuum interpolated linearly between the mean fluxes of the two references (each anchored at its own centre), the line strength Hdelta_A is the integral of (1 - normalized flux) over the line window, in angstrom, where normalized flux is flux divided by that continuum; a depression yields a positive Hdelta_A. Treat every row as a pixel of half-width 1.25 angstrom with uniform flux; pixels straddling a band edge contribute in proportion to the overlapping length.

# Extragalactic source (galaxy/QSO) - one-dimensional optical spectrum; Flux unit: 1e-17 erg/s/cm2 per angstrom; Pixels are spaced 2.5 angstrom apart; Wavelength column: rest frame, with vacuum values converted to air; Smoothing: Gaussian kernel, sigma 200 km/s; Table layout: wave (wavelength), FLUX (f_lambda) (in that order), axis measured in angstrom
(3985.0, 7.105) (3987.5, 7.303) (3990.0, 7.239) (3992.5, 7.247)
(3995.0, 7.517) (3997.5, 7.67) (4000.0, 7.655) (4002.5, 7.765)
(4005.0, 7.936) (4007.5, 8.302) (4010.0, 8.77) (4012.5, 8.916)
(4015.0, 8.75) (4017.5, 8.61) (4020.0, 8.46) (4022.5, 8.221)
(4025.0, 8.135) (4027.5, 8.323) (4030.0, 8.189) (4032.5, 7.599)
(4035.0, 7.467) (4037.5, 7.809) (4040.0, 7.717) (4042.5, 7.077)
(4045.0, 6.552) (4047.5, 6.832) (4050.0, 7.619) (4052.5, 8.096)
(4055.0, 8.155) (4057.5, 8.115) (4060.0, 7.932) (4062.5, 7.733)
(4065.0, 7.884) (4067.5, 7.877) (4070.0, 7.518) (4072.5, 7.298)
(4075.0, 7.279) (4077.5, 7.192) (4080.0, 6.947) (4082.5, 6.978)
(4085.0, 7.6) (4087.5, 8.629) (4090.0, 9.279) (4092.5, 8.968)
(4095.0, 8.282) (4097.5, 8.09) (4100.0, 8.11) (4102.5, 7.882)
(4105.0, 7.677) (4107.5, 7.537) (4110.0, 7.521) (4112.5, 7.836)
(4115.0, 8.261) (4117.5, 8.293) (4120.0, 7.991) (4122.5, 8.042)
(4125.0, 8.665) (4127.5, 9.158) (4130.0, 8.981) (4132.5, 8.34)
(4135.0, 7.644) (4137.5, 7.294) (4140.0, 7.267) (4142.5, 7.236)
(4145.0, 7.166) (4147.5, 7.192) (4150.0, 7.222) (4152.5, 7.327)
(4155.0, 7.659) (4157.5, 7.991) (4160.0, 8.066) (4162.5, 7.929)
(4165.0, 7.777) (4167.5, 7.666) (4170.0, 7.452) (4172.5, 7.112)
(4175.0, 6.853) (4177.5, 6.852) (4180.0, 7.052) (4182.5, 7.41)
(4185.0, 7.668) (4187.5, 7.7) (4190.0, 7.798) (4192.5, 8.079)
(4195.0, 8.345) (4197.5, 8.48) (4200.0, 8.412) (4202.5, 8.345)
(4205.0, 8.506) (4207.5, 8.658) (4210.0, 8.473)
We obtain -2.7 angstrom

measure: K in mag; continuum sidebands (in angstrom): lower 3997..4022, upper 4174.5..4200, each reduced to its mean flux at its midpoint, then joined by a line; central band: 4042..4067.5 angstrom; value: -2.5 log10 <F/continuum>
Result 0.071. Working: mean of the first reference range 8.3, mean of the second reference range 7.69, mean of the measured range 7.63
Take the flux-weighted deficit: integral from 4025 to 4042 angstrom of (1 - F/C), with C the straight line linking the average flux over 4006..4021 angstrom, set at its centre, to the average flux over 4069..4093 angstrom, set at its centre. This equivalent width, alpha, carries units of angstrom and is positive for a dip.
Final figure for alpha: 1.1 angstrom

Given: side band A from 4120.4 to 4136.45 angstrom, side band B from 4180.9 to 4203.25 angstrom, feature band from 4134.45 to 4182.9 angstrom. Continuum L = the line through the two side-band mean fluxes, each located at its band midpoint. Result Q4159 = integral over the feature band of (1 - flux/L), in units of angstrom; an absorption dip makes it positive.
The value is 4.85 angstrom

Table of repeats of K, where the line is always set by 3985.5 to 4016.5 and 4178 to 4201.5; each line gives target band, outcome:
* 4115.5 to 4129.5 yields -0.077 mag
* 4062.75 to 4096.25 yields 0.009 mag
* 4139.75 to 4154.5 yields 0.088 mag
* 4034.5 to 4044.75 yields 0.067 mag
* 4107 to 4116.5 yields 0.008 mag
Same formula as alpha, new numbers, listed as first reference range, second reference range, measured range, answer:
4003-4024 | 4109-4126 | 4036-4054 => 2.1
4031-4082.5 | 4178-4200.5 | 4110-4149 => -1.3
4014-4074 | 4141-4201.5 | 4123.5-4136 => -1.4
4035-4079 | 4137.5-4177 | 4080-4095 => -1.3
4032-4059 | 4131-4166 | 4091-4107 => -1.2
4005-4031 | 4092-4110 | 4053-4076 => 1.2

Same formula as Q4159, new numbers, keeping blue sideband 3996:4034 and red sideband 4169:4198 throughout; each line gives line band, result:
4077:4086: 0.88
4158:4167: -0.33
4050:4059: 0.01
